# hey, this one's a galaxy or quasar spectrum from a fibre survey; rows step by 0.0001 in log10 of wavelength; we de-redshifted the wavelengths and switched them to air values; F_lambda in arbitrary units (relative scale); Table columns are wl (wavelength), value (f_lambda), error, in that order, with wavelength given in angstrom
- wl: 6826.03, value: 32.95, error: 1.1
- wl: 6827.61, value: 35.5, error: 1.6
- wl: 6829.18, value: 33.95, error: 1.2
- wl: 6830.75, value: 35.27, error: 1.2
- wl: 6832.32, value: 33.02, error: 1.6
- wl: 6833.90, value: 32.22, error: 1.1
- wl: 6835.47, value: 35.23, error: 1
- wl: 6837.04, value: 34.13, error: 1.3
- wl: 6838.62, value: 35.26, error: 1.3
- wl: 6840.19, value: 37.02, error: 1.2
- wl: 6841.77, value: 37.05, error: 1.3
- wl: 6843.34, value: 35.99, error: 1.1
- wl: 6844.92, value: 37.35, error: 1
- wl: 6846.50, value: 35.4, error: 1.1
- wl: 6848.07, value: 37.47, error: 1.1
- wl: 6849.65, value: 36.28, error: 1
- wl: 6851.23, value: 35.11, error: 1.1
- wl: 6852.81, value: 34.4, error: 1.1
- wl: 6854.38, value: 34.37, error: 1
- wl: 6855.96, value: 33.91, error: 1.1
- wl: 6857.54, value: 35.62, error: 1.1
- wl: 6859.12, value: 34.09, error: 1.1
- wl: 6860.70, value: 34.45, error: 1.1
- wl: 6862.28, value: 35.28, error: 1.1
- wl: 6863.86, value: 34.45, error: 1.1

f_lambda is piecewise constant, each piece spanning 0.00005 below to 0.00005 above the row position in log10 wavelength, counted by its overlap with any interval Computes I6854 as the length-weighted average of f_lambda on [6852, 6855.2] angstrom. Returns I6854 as 34.4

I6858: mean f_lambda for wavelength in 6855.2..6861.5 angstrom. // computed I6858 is 34.5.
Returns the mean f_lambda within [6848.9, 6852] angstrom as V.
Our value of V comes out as 35.7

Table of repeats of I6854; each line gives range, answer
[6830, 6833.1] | 34.2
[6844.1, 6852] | 36.3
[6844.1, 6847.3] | 36.4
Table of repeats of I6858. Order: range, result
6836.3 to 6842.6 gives 35.9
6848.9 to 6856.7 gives 34.8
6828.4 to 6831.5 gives 34.6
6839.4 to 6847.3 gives 36.6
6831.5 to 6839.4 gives 34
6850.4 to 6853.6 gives 34.8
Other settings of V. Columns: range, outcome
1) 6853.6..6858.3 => 34.6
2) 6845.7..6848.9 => 36.4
